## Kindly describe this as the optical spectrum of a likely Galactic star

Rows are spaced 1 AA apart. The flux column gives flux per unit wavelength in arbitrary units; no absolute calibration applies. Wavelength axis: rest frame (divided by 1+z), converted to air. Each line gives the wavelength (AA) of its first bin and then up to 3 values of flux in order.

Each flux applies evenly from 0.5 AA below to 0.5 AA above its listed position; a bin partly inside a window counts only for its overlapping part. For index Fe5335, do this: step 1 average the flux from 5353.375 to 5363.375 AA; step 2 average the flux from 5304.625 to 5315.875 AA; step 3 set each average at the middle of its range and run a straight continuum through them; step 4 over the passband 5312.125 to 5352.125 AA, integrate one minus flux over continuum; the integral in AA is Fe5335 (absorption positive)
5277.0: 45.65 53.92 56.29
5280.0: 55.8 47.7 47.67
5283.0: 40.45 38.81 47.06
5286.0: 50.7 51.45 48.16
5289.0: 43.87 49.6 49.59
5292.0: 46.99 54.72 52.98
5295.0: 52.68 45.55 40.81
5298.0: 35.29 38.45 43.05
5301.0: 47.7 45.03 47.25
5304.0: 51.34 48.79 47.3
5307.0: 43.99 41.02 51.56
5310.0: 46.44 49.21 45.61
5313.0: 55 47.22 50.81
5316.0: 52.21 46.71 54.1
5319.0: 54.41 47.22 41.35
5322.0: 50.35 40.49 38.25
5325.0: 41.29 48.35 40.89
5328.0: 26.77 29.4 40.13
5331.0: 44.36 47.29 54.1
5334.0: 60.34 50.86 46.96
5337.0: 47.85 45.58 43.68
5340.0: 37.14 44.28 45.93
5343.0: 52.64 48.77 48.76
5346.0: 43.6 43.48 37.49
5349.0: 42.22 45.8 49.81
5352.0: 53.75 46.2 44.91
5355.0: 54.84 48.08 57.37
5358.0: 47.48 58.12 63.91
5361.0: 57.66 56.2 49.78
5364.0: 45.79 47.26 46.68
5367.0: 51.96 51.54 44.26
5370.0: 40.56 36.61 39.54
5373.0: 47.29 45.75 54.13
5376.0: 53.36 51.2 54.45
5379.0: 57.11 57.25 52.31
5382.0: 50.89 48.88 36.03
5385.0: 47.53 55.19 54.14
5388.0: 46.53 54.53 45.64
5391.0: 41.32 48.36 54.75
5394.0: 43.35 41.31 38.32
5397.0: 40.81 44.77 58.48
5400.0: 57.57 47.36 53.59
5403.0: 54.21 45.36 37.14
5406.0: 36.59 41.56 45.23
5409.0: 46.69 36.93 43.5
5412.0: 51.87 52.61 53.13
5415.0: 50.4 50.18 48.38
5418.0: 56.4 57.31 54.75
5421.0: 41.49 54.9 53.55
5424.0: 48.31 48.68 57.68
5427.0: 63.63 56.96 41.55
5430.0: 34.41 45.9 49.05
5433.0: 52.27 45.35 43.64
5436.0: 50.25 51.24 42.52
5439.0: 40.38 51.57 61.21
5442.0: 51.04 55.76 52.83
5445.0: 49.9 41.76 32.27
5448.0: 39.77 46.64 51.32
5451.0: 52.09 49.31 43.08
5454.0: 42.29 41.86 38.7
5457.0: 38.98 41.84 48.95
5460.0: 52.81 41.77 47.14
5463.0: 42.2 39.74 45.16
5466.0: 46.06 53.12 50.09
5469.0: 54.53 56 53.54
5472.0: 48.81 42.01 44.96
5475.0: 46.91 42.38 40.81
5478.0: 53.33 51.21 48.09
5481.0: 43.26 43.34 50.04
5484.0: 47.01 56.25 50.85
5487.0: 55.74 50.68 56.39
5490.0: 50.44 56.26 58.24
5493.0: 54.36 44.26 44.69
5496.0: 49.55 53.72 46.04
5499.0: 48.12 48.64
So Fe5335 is 3.7 AA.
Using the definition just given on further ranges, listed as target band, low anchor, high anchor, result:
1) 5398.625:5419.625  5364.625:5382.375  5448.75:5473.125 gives -0.29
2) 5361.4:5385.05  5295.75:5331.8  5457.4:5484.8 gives -1.45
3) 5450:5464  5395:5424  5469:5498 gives 1.27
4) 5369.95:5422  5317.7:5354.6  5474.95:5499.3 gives -1.29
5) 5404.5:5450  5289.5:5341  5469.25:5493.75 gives 0.55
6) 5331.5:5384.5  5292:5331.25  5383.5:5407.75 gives -2.90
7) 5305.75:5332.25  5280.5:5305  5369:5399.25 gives 0.98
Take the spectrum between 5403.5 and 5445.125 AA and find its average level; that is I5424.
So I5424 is 48.9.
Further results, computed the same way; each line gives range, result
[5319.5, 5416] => 47.4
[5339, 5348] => 45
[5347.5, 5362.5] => 50.9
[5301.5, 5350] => 46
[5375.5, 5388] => 51.3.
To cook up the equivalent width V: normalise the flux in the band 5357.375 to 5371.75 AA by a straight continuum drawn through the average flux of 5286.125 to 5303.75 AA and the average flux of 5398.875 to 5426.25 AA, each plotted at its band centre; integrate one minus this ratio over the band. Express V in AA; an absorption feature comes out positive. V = -0.4 AA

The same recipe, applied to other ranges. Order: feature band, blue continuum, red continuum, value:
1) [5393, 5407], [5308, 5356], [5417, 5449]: 0.6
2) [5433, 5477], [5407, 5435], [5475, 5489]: 2.1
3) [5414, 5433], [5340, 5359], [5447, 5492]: -1.3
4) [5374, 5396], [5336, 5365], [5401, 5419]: -0.7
